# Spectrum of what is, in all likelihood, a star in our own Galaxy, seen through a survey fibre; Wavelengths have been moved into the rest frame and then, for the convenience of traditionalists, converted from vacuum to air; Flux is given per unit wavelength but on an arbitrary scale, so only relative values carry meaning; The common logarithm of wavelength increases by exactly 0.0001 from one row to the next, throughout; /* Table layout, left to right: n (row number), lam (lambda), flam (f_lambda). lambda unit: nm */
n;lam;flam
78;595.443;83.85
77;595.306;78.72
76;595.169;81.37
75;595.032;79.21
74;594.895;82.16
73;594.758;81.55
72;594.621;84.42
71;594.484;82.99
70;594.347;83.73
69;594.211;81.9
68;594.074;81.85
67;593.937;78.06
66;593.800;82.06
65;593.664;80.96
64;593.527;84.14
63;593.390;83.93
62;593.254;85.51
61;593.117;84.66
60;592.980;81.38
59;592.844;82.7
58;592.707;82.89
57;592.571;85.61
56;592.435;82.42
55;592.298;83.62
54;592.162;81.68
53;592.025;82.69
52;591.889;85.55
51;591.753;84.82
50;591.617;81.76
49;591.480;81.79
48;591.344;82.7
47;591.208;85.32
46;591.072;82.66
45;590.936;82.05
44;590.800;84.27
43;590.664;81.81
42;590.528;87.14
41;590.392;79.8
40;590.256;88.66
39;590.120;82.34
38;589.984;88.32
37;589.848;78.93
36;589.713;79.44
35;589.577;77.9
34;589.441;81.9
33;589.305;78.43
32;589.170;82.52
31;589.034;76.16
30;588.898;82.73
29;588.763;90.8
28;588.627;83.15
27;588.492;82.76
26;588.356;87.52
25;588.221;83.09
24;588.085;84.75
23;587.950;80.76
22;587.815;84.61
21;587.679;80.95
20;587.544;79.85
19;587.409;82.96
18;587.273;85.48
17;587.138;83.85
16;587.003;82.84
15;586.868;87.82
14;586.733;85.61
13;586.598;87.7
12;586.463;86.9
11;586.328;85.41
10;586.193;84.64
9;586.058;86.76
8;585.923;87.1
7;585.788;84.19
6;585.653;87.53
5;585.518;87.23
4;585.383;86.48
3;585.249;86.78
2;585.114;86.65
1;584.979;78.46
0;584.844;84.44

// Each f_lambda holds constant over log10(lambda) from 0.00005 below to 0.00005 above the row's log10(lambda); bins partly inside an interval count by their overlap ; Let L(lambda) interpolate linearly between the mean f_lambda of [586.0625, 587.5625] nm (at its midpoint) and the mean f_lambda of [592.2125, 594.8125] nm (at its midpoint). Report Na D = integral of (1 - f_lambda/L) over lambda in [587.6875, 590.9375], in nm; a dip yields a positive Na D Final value 0.05 nm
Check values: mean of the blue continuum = 85.1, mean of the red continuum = 82.9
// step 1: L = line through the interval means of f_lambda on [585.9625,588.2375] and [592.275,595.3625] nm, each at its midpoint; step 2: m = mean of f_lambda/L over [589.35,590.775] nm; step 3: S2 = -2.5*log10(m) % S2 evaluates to 0.01 mag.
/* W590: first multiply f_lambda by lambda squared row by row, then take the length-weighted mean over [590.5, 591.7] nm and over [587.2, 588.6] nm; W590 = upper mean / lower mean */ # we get 1.01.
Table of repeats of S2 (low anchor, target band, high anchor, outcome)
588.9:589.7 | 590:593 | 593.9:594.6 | -0.037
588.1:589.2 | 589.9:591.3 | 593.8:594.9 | -0.014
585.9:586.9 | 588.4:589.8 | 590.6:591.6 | 0.036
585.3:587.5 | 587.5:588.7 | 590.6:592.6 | 0.023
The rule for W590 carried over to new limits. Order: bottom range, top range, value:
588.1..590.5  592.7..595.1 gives 1.01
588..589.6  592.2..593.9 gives 1.02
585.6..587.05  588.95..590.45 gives 0.96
